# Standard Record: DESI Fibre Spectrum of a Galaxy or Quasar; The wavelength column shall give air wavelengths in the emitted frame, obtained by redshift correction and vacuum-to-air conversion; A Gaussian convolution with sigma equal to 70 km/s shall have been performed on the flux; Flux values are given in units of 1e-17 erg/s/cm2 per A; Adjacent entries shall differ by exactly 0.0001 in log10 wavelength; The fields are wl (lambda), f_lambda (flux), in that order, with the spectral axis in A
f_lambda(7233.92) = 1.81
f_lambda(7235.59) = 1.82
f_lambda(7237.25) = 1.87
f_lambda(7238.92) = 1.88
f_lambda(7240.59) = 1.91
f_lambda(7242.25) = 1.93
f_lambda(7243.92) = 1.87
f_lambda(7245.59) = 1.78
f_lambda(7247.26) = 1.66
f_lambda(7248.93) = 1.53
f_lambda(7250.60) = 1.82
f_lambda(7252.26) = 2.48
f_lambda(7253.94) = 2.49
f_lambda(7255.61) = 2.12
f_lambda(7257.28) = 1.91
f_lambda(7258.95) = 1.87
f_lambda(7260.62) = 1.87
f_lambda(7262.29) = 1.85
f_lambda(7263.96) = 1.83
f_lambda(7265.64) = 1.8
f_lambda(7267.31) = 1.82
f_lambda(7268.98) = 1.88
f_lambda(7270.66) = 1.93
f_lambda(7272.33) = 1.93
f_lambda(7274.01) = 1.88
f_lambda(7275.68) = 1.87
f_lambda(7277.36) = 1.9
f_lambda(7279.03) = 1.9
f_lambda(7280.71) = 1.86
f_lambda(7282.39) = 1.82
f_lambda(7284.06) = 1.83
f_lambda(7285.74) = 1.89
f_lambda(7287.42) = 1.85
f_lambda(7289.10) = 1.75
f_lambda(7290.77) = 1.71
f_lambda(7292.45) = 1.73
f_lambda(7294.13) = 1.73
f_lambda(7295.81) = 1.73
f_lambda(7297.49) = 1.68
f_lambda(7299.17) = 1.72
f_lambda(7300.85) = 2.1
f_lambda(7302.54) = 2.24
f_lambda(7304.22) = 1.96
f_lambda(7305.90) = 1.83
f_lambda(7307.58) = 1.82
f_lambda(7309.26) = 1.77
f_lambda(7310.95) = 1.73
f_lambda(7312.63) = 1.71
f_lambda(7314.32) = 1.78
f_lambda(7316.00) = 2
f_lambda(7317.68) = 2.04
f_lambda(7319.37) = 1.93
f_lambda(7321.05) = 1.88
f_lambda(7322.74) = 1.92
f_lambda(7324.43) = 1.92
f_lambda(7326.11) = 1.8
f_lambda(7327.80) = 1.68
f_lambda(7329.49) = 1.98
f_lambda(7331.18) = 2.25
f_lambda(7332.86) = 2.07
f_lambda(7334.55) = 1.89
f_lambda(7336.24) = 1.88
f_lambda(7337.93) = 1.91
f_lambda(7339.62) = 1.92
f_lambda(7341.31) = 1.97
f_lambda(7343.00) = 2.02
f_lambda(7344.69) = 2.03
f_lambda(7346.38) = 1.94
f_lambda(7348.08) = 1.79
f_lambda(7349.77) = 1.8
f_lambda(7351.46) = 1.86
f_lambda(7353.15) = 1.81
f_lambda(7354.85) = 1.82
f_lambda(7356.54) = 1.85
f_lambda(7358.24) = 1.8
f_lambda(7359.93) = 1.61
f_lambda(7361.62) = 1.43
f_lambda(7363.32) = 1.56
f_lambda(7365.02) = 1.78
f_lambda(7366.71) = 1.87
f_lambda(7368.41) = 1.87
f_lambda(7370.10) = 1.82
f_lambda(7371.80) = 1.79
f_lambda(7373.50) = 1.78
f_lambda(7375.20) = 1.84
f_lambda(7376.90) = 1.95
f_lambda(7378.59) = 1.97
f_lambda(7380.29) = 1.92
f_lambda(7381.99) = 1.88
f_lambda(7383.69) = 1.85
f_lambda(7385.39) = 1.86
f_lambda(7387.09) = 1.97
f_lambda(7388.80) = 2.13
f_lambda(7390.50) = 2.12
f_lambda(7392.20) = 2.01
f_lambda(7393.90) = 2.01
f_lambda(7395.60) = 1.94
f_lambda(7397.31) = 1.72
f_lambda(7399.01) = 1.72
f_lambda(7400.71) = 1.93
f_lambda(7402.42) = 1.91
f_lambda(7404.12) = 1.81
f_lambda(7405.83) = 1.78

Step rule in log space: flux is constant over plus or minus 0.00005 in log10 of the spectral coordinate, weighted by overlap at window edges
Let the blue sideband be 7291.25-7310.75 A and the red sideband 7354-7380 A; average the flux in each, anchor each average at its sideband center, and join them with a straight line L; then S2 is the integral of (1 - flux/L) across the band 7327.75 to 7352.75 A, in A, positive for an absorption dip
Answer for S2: -1.8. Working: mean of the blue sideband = 1.84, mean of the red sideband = 1.79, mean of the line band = 1.94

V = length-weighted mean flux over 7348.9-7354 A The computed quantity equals 1.82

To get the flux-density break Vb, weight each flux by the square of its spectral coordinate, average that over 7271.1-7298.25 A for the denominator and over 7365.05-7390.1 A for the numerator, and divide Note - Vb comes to 1.07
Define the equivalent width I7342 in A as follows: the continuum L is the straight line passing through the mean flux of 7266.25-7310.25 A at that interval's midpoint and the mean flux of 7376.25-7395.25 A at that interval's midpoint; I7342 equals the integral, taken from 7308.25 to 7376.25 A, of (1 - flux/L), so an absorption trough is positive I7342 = 2.3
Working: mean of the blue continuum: 1.85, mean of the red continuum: 1.97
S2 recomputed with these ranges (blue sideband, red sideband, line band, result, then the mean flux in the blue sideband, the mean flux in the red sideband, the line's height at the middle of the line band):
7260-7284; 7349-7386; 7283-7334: -0.7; 1.87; 1.81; 1.84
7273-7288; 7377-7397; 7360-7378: 1.7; 1.87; 1.96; 1.95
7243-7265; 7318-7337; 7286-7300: 1.3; 1.93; 1.93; 1.93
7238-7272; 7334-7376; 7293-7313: 0.4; 1.91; 1.82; 1.87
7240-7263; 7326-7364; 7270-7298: 1.2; 1.94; 1.86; 1.91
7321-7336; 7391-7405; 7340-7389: 1.7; 1.93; 1.89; 1.91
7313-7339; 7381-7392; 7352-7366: 1.7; 1.92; 1.97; 1.95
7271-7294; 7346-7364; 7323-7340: -1.5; 1.84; 1.75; 1.78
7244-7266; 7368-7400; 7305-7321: 0.6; 1.92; 1.9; 1.92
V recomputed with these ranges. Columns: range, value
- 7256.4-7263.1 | 1.88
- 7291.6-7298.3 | 1.72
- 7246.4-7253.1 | 1.87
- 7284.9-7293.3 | 1.79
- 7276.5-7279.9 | 1.9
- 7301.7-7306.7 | 2.01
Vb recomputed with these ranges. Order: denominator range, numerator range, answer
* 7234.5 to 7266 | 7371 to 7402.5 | 1.04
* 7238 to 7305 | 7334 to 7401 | 1.02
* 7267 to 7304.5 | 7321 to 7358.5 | 1.04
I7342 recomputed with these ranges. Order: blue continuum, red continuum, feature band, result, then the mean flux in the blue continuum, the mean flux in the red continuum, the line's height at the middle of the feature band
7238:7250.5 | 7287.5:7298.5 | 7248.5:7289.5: -3.5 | 1.8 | 1.73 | 1.76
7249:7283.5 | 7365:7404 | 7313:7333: -0.1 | 1.93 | 1.9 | 1.92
